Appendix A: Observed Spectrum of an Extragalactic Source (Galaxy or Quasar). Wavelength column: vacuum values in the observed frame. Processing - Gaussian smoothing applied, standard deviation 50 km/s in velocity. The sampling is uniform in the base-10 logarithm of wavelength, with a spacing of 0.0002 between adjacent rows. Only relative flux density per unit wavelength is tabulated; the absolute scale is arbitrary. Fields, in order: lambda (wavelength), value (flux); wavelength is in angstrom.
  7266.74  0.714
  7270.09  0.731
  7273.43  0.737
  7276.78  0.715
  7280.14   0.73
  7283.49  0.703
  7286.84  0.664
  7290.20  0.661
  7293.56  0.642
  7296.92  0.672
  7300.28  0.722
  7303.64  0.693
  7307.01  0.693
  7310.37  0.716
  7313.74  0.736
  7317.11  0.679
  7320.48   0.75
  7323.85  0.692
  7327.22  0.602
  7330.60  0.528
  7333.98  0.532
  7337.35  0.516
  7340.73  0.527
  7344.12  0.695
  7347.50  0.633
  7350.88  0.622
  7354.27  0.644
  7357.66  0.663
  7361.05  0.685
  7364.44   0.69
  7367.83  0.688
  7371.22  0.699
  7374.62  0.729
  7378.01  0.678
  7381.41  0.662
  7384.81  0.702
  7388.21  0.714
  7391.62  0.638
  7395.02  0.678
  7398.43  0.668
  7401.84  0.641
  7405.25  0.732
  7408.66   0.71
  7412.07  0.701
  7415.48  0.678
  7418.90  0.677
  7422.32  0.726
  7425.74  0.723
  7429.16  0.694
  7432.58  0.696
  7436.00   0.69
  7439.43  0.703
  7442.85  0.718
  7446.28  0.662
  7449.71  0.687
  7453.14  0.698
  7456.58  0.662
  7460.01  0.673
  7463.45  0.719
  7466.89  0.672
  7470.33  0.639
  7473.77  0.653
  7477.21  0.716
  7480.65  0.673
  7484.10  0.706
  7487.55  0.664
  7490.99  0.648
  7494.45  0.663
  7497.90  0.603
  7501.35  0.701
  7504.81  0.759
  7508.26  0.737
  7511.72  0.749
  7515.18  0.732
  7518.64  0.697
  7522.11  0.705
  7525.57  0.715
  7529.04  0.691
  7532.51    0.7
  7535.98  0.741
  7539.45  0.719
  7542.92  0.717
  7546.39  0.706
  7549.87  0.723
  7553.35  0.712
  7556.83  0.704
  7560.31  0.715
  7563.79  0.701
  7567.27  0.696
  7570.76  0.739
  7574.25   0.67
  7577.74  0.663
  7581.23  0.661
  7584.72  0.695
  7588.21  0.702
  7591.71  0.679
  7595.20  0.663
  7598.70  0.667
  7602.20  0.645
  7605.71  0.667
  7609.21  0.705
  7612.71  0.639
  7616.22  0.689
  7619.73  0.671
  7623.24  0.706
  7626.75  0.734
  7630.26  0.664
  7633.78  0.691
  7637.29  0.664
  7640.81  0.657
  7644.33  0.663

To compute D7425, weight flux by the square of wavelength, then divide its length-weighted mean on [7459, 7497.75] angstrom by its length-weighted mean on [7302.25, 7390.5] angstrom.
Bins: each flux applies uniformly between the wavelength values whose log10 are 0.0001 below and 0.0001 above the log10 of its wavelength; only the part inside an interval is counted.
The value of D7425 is 1.06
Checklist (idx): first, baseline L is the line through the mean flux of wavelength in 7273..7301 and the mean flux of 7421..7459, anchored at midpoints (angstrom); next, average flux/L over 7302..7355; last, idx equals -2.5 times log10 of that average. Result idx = 0.08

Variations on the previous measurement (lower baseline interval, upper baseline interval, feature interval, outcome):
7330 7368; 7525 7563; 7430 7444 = -0.06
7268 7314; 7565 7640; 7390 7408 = 0.03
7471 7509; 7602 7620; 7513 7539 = -0.05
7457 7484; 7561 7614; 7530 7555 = -0.06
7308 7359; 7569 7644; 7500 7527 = -0.09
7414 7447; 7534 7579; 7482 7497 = 0.06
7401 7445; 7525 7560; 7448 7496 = 0.05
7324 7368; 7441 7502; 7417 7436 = -0.08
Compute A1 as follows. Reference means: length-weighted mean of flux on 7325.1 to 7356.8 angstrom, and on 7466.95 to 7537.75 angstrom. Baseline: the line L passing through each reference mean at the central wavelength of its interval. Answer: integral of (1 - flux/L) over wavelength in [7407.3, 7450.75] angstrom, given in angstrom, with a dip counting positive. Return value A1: -3.3 angstrom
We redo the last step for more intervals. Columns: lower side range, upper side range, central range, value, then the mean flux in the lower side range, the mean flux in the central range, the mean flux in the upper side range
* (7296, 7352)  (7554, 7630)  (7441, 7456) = -0.53 angstrom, 0.647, 0.689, 0.686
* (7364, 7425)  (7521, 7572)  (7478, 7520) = 0.62 angstrom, 0.69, 0.695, 0.712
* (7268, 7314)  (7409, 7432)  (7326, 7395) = 5.58 angstrom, 0.7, 0.644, 0.7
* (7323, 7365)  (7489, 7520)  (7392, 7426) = -2.18 angstrom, 0.614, 0.69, 0.699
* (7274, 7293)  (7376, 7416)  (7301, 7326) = -0.57 angstrom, 0.694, 0.707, 0.684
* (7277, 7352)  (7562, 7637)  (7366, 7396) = -1.15 angstrom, 0.656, 0.688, 0.683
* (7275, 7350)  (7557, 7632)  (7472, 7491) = -0.14 angstrom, 0.659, 0.679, 0.685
